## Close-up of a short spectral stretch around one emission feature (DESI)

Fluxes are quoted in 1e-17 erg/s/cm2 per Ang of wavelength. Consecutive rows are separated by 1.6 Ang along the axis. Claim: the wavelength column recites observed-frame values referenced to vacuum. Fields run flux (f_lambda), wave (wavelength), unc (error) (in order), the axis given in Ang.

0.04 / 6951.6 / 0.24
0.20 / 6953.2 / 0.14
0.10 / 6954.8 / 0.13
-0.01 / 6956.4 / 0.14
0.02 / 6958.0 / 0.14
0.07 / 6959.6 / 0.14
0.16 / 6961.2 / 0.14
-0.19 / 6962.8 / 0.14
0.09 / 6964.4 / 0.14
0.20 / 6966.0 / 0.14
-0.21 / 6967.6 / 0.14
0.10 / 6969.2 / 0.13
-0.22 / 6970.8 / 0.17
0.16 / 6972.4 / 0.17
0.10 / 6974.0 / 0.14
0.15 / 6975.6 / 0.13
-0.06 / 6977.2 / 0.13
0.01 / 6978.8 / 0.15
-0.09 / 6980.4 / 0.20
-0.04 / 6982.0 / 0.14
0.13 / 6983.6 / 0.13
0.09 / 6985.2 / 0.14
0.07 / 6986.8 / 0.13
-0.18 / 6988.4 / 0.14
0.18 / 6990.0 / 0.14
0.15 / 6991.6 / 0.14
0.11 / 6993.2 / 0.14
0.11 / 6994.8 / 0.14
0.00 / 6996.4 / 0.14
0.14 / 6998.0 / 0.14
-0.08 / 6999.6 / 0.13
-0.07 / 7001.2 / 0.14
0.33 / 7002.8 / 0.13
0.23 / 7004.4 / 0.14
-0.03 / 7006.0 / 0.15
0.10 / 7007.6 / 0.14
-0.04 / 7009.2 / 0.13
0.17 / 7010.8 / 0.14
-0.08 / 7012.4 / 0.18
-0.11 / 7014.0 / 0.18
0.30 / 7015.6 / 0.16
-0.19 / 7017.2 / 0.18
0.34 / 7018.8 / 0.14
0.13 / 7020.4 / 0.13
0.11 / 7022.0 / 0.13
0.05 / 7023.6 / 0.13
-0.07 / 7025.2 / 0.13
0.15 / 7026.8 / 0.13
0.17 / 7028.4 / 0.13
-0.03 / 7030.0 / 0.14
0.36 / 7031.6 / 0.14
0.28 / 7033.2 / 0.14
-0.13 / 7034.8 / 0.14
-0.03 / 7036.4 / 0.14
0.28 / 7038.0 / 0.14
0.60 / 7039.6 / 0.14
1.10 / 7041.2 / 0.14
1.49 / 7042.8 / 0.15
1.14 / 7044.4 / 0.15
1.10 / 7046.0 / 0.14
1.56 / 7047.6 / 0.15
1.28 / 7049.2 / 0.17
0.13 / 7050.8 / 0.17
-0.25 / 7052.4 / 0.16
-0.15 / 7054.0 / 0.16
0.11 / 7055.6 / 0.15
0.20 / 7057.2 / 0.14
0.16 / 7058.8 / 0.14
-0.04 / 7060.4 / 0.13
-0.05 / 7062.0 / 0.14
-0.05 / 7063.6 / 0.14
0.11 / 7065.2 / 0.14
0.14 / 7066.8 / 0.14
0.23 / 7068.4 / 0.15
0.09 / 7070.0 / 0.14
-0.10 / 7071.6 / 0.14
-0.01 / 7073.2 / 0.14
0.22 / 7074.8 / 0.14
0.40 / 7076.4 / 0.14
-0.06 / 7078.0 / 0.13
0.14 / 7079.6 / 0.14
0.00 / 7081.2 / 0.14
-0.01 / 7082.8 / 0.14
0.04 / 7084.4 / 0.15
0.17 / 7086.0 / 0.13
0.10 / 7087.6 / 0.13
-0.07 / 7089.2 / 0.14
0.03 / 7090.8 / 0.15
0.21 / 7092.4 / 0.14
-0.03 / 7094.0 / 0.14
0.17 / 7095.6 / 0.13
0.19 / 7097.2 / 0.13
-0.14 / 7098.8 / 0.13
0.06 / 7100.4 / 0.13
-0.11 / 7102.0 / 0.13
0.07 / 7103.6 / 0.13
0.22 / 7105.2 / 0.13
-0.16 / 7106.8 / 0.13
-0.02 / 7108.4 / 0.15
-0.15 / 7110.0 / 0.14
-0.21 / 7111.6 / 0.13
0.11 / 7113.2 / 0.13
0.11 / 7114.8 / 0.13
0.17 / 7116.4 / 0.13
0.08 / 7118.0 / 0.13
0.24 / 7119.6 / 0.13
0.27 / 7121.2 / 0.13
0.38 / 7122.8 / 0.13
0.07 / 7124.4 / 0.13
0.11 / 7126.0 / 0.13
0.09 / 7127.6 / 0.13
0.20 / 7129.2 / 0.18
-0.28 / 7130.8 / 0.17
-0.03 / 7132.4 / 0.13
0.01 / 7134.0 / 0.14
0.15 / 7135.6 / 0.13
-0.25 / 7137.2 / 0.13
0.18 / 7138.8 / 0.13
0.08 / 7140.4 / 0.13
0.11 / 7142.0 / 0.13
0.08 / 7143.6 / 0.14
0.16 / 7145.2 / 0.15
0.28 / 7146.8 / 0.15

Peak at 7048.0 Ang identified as [O II] 3727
